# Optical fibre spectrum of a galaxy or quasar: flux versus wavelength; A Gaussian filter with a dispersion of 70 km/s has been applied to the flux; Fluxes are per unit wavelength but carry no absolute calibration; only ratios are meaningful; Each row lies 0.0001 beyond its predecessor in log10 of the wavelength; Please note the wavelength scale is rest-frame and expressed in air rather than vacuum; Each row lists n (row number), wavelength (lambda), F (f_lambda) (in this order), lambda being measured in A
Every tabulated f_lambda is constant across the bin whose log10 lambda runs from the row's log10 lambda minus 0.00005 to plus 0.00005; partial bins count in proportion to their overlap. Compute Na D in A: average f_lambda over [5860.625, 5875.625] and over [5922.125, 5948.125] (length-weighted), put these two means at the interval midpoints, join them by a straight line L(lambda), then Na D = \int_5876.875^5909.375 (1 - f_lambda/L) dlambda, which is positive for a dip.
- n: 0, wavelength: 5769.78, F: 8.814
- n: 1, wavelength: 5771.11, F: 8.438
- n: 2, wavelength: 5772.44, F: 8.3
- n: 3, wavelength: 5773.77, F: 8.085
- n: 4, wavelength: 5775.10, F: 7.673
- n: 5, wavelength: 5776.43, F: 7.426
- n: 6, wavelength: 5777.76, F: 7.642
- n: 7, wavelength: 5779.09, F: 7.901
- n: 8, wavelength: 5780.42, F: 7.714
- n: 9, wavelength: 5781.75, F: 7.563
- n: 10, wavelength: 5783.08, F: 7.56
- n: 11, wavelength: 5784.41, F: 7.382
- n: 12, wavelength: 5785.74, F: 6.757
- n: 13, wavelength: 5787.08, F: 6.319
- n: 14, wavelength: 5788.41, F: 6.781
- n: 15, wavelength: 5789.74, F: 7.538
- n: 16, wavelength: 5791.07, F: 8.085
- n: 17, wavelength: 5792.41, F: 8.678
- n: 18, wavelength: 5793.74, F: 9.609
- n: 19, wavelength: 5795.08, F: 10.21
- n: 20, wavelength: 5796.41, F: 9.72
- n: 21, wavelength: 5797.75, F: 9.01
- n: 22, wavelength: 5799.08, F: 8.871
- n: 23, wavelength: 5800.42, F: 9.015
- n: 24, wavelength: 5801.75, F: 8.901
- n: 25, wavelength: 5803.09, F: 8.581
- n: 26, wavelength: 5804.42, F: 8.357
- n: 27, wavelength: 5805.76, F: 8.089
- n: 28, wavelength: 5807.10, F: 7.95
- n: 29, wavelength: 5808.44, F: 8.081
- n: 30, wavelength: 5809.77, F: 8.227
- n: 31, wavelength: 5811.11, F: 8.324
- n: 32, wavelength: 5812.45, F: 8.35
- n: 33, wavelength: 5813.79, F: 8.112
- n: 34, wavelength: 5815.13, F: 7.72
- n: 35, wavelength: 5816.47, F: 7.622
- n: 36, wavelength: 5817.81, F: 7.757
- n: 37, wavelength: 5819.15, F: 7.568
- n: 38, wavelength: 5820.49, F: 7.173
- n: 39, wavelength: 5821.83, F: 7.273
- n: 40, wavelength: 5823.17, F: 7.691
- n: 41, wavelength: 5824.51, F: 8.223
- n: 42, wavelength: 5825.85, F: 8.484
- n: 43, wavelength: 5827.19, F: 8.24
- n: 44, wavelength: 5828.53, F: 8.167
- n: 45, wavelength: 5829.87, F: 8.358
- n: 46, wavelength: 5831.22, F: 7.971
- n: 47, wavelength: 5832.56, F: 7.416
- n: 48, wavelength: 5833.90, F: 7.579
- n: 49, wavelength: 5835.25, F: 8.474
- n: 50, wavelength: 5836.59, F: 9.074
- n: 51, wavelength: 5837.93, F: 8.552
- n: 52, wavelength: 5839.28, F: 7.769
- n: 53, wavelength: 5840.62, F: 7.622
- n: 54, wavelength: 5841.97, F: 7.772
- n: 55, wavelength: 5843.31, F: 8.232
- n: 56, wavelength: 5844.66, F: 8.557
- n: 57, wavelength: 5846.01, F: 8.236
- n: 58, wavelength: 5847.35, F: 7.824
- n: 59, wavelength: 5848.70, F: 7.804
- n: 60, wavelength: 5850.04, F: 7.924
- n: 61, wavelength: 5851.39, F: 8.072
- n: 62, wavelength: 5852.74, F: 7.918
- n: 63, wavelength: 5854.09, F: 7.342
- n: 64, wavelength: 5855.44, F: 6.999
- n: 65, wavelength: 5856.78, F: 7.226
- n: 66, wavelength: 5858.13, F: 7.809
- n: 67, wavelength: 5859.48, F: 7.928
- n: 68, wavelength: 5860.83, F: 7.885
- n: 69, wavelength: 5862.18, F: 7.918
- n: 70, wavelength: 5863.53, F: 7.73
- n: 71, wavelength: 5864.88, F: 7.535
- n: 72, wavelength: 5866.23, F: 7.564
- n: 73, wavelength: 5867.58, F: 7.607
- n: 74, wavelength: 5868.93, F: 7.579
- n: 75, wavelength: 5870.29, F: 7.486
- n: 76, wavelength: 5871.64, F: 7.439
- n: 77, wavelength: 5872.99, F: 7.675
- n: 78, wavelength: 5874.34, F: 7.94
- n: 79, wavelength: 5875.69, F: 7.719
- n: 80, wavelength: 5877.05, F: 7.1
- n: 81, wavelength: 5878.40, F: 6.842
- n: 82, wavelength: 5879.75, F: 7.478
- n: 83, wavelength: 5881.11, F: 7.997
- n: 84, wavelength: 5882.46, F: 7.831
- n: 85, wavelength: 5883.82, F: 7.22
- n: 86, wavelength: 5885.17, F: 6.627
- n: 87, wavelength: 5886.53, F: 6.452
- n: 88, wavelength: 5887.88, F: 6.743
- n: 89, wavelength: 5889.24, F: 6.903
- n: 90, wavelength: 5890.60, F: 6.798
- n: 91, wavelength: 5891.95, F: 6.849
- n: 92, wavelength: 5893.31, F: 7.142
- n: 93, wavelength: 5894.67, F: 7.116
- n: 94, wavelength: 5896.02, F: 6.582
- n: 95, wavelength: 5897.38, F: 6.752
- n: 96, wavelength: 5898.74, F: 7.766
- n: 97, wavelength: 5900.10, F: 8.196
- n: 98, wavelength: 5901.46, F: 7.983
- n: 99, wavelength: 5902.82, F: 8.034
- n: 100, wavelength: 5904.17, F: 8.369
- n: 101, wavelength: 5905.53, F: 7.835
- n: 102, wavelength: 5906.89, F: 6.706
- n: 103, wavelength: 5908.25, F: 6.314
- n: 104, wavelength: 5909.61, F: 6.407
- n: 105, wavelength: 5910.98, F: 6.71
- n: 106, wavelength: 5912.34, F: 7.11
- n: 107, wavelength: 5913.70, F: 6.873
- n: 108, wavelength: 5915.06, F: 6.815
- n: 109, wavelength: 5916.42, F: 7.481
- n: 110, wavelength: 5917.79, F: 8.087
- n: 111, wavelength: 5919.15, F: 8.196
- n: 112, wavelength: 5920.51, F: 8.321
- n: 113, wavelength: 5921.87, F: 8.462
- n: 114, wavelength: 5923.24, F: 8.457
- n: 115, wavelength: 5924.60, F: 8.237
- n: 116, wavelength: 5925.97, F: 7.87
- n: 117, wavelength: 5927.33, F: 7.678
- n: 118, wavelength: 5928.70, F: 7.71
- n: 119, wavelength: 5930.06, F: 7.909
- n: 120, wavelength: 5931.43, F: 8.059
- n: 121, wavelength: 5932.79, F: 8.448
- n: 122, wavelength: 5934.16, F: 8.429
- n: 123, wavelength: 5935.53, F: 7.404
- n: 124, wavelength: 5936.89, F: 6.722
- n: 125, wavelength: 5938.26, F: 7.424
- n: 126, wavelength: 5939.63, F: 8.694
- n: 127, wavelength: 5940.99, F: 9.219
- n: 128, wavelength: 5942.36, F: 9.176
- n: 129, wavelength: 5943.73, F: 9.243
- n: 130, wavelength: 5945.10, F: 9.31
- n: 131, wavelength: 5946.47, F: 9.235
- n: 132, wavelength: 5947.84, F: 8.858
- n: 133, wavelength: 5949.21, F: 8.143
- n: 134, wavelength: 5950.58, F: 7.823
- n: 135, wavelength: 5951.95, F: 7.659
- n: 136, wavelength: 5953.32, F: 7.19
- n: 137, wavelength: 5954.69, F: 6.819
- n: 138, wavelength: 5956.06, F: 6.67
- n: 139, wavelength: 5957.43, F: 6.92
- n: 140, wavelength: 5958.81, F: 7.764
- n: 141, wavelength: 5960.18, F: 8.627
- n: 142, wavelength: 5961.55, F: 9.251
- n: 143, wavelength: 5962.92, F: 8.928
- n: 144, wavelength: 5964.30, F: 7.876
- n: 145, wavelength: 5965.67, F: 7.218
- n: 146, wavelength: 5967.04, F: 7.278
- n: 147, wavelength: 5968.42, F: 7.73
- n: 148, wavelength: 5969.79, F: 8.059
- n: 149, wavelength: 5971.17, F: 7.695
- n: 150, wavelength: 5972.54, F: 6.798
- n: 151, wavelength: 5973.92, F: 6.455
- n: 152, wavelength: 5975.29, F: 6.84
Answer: 2.8 A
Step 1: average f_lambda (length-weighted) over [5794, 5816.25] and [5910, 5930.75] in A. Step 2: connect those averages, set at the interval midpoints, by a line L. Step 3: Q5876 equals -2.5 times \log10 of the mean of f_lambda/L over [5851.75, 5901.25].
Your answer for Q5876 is 0.09 mag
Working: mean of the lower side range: 8.59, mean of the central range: 7.39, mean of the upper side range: 7.71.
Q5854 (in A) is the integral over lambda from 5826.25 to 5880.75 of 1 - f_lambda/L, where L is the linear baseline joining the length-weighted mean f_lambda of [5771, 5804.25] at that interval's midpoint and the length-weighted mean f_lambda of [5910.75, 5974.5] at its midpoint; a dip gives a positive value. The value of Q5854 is 1.59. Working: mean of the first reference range 8.15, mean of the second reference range 7.91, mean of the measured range 7.81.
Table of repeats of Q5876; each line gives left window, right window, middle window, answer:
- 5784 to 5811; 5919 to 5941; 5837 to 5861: 0.05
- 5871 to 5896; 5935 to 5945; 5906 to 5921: 0.09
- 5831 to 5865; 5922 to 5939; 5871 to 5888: 0.08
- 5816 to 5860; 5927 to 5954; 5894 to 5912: 0.12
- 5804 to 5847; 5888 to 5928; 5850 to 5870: 0.02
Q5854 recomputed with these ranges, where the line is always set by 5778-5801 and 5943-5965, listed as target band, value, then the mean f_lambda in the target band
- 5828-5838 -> 0.0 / 8.18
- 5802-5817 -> 0.0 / 8.15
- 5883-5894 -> 1.7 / 6.85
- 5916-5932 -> 0.2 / 8.05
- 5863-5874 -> 0.8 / 7.59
